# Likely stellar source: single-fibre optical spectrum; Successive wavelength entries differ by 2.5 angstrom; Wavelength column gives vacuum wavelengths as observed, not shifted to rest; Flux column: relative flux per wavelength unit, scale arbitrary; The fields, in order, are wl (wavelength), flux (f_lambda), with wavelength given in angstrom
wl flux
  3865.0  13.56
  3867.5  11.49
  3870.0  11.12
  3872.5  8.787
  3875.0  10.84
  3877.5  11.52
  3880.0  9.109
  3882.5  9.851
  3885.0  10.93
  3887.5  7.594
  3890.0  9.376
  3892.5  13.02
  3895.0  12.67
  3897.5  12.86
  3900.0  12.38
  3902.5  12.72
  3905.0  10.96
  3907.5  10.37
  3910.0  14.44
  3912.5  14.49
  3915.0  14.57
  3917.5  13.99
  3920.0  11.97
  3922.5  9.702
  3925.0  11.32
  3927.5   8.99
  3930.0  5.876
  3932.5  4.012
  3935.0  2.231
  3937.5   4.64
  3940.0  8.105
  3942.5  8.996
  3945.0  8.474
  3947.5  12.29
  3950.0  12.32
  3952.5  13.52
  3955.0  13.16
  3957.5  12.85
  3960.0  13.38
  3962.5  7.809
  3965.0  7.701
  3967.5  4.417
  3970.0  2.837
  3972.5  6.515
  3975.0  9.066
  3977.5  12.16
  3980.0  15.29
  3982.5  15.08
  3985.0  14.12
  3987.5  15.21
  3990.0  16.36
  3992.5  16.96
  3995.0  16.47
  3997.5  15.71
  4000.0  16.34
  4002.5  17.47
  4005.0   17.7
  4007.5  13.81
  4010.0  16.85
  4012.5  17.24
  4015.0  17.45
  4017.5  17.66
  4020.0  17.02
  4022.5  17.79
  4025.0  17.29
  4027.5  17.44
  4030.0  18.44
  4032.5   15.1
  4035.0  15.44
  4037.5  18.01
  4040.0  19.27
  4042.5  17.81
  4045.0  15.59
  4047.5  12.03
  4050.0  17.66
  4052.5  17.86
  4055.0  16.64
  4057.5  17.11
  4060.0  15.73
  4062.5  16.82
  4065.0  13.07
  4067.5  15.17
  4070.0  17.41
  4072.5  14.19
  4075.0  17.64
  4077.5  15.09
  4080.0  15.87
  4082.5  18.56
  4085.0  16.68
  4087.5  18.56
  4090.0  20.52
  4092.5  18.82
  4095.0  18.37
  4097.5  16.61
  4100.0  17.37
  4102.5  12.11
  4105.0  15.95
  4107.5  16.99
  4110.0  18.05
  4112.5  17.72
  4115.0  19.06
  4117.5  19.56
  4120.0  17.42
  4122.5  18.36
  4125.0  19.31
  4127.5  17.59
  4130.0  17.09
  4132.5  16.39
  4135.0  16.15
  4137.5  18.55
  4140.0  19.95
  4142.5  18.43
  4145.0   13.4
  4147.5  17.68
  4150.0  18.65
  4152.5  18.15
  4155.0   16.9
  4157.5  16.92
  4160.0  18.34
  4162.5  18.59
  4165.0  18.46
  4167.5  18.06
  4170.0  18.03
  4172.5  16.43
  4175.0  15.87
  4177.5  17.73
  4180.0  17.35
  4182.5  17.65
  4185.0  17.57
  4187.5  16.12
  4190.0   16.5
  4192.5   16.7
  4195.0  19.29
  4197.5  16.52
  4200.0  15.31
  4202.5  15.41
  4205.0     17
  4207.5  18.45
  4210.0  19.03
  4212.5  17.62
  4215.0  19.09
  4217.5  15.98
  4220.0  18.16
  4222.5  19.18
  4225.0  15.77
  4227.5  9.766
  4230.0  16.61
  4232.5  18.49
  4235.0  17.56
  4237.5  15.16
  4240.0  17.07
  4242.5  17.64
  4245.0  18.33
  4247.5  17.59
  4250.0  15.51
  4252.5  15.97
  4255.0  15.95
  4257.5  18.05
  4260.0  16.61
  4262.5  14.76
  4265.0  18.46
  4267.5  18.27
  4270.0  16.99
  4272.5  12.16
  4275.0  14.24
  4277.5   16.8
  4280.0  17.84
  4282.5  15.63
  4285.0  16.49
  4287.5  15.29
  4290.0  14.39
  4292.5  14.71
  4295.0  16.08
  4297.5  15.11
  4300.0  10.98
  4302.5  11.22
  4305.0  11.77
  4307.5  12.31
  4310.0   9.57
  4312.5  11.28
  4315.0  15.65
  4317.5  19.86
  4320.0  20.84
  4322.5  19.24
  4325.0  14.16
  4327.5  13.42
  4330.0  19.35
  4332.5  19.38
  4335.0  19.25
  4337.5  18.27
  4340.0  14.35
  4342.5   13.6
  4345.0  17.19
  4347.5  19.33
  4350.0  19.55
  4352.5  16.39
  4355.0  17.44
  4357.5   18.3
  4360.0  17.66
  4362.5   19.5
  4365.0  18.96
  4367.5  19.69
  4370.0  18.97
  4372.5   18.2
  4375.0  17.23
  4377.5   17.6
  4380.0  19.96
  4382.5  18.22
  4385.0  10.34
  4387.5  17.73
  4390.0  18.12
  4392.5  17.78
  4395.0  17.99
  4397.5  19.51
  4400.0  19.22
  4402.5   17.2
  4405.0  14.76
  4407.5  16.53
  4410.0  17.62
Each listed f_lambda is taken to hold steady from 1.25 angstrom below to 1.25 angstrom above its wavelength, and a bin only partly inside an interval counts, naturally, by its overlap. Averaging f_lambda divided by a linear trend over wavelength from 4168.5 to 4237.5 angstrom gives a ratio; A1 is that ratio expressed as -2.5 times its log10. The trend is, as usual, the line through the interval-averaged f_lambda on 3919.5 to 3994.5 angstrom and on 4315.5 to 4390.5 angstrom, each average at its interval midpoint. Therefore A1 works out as -0.144 mag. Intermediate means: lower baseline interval 10.2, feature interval 17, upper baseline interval 17.7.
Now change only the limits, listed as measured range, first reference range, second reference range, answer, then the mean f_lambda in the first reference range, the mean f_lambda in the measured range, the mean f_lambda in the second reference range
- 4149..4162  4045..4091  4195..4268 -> -0.07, 16.4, 17.8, 16.9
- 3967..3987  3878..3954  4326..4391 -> 0.11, 10.4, 10.3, 17.6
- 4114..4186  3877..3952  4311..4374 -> -0.23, 10.3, 17.7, 17.6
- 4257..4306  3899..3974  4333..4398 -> 0.06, 9.82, 15.3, 17.7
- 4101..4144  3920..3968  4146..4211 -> -0.14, 9.09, 17.5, 17.4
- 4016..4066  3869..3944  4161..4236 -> -0.24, 10.2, 16.7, 17.1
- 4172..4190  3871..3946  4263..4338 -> -0.21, 10.2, 17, 15.6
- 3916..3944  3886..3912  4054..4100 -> 0.46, 11.7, 8.23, 16.8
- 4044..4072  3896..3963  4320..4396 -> -0.24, 10.6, 15.9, 17.6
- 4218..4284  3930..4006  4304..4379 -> -0.06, 11.3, 16.5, 17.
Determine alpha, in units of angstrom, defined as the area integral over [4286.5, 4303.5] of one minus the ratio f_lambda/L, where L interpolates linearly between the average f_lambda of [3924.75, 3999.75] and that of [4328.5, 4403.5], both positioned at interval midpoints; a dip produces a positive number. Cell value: 2.7 angstrom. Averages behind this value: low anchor 10.6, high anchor 17.9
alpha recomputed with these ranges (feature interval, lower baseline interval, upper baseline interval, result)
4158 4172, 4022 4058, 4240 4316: -1.9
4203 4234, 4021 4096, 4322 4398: 0.3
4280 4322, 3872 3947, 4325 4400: 5.1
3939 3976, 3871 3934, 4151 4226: 8.1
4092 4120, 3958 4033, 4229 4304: -4.4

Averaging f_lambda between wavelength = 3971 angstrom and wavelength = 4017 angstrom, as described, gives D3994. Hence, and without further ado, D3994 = 15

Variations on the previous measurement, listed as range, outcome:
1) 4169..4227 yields 17.2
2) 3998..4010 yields 16.3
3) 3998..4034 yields 16.9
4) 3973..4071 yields 16.1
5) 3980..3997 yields 15.7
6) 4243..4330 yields 15.5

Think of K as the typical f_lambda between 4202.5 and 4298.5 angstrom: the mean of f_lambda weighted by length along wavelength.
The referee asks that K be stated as 16.5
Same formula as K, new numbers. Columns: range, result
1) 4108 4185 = 17.7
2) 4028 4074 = 16.3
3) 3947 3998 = 12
